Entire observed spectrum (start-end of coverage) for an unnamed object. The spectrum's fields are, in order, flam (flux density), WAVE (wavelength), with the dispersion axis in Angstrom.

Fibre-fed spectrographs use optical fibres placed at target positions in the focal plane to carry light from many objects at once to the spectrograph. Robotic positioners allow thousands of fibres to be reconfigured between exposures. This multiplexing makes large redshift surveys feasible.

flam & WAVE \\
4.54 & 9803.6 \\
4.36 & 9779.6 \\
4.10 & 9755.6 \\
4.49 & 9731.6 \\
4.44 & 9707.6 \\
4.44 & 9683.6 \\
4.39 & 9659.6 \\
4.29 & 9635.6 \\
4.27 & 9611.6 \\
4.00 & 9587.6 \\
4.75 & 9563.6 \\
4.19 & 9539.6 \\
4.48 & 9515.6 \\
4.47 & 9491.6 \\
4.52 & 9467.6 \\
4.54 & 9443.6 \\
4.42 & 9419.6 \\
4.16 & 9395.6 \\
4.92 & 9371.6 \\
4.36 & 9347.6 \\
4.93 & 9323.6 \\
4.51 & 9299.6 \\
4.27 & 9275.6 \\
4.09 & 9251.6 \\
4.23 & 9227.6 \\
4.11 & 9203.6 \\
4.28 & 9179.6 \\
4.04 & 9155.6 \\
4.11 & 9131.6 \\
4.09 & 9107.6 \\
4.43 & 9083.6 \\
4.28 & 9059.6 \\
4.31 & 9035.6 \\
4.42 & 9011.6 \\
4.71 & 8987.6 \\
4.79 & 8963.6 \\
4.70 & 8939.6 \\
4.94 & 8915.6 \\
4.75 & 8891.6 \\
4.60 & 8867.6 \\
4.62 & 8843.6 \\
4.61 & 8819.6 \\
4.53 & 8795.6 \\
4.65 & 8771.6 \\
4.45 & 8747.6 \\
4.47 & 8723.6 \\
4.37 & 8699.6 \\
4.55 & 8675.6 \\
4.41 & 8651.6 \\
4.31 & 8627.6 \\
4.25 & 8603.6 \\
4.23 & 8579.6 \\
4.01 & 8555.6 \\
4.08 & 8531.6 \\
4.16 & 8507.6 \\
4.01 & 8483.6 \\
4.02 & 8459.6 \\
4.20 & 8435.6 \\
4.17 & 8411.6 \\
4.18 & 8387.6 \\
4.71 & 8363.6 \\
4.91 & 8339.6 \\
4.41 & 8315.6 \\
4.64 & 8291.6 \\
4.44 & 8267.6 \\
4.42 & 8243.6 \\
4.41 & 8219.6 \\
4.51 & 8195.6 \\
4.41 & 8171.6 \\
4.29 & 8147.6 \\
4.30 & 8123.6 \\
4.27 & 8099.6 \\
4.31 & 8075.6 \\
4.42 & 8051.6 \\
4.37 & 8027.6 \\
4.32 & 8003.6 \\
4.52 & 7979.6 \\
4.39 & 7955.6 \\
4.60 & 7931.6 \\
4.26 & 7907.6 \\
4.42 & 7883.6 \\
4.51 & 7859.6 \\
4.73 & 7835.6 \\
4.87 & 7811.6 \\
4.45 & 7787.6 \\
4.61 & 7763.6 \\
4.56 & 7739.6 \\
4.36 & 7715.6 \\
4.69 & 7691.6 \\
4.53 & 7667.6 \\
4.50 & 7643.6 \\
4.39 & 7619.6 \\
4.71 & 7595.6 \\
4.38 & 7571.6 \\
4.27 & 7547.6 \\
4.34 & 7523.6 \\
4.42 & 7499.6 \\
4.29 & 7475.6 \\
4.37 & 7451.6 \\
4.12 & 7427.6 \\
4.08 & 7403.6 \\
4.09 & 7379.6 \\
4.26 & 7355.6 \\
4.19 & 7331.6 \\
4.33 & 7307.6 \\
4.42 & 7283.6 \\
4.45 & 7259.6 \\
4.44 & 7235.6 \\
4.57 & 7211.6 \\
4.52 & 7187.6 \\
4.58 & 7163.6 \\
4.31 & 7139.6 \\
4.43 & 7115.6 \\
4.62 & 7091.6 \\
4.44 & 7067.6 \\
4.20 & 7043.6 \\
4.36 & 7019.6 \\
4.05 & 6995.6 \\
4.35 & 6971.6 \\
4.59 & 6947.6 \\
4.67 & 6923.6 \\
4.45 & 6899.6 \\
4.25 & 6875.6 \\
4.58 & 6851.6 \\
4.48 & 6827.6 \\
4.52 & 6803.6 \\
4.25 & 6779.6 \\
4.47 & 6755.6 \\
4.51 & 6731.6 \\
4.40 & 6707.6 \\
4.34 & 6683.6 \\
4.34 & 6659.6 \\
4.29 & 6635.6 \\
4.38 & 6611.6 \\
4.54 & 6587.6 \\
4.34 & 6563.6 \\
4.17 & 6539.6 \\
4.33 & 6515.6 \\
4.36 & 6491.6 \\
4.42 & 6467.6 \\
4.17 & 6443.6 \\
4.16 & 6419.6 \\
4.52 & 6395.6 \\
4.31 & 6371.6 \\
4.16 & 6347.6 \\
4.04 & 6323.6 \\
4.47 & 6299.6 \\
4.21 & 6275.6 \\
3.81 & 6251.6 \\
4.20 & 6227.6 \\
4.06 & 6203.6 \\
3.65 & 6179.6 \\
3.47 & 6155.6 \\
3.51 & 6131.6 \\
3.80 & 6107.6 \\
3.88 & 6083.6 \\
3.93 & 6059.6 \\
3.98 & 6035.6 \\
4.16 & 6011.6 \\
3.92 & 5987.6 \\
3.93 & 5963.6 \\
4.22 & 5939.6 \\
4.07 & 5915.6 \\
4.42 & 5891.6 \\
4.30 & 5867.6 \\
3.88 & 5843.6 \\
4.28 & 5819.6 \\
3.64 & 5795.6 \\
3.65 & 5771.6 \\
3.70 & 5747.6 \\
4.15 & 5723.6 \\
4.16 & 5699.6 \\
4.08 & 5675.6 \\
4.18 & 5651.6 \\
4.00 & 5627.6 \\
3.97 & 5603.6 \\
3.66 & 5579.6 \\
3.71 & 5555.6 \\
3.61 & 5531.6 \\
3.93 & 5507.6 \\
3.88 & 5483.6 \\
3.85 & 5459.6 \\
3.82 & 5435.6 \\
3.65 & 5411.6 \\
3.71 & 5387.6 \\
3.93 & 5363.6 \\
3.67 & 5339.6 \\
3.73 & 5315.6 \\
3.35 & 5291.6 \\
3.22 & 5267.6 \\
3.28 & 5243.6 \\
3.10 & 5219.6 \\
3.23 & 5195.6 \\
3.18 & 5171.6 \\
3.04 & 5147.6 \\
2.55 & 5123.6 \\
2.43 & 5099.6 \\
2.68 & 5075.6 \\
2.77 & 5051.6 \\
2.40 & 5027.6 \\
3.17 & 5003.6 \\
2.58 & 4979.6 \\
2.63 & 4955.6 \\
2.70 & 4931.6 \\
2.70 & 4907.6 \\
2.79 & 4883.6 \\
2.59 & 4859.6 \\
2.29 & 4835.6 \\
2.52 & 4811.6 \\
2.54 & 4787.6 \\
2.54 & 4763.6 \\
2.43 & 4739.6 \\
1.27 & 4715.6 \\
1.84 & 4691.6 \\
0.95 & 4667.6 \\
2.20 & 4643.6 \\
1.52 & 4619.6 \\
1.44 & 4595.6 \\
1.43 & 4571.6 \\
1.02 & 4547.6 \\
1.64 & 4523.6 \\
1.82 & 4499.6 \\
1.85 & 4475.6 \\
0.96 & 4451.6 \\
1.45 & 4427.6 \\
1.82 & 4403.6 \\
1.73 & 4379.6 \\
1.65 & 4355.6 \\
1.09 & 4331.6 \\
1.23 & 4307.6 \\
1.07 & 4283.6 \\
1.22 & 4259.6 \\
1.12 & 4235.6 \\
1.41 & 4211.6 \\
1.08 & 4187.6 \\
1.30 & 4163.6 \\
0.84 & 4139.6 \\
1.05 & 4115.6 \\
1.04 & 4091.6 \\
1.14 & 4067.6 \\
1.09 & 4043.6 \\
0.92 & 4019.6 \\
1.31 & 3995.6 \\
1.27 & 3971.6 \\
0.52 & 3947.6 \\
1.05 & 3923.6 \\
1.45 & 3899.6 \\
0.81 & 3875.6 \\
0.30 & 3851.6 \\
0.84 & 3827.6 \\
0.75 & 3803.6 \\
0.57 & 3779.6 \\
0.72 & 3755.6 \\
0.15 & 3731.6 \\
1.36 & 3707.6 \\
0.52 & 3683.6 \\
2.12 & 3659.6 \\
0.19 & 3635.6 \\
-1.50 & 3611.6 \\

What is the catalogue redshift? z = 0.19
